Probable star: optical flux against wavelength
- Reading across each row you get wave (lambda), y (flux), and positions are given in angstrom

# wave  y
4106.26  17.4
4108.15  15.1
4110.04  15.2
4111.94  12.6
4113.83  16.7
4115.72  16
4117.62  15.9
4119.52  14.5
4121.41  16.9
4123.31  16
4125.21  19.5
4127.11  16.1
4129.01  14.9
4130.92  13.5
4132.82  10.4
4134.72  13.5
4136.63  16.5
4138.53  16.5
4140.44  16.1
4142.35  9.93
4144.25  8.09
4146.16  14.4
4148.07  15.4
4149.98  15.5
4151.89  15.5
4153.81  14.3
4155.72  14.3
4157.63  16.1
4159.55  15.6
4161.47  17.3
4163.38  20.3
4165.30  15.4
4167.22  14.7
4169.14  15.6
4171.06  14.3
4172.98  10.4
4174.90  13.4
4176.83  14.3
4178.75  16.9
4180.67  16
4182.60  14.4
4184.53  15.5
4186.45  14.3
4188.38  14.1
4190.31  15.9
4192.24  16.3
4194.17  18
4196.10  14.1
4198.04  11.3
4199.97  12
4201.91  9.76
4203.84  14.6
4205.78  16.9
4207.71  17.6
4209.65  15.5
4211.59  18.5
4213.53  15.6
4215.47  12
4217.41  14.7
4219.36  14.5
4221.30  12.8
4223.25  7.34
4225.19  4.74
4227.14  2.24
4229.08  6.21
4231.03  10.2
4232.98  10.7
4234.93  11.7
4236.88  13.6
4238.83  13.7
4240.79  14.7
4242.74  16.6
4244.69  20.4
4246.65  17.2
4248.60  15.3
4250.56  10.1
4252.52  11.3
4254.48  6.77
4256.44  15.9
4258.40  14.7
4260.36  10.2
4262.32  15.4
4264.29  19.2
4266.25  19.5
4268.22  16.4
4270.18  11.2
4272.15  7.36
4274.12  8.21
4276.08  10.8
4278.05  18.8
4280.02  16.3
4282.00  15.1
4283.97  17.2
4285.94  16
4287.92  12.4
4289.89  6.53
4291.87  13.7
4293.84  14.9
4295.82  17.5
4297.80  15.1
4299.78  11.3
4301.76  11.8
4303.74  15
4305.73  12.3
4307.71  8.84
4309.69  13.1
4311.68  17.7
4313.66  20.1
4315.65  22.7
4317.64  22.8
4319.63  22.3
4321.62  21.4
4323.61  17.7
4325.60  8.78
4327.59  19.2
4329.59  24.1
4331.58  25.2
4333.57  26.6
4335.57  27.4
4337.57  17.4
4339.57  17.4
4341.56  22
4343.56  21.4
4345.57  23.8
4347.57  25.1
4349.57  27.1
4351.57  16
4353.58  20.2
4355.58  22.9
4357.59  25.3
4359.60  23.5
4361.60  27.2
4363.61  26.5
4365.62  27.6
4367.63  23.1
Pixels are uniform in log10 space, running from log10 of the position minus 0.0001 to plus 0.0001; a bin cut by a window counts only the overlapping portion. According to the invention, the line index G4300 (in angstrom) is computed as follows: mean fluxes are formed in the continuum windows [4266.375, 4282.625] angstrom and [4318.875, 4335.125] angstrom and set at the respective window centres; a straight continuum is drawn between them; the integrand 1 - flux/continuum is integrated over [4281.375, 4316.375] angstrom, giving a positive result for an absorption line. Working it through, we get 4.9 angstrom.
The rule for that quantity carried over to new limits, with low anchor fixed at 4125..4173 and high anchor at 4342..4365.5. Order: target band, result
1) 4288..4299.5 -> 4.2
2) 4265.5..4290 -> 8.0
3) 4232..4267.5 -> 9.0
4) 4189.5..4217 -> 3.7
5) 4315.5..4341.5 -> 1.8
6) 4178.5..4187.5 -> 0.5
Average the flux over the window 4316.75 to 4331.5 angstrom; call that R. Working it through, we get 19.8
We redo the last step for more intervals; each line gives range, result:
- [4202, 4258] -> 12.9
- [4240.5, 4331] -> 15.1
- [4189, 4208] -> 14.5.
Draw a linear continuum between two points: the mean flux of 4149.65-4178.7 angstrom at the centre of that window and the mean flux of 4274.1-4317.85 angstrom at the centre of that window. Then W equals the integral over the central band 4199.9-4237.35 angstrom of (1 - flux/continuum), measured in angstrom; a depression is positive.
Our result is 7.4 angstrom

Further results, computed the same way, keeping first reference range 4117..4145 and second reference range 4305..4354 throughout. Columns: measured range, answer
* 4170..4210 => 4.14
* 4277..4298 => 4.51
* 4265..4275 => 3.07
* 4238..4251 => 1.51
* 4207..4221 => 1.29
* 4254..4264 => 2.64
